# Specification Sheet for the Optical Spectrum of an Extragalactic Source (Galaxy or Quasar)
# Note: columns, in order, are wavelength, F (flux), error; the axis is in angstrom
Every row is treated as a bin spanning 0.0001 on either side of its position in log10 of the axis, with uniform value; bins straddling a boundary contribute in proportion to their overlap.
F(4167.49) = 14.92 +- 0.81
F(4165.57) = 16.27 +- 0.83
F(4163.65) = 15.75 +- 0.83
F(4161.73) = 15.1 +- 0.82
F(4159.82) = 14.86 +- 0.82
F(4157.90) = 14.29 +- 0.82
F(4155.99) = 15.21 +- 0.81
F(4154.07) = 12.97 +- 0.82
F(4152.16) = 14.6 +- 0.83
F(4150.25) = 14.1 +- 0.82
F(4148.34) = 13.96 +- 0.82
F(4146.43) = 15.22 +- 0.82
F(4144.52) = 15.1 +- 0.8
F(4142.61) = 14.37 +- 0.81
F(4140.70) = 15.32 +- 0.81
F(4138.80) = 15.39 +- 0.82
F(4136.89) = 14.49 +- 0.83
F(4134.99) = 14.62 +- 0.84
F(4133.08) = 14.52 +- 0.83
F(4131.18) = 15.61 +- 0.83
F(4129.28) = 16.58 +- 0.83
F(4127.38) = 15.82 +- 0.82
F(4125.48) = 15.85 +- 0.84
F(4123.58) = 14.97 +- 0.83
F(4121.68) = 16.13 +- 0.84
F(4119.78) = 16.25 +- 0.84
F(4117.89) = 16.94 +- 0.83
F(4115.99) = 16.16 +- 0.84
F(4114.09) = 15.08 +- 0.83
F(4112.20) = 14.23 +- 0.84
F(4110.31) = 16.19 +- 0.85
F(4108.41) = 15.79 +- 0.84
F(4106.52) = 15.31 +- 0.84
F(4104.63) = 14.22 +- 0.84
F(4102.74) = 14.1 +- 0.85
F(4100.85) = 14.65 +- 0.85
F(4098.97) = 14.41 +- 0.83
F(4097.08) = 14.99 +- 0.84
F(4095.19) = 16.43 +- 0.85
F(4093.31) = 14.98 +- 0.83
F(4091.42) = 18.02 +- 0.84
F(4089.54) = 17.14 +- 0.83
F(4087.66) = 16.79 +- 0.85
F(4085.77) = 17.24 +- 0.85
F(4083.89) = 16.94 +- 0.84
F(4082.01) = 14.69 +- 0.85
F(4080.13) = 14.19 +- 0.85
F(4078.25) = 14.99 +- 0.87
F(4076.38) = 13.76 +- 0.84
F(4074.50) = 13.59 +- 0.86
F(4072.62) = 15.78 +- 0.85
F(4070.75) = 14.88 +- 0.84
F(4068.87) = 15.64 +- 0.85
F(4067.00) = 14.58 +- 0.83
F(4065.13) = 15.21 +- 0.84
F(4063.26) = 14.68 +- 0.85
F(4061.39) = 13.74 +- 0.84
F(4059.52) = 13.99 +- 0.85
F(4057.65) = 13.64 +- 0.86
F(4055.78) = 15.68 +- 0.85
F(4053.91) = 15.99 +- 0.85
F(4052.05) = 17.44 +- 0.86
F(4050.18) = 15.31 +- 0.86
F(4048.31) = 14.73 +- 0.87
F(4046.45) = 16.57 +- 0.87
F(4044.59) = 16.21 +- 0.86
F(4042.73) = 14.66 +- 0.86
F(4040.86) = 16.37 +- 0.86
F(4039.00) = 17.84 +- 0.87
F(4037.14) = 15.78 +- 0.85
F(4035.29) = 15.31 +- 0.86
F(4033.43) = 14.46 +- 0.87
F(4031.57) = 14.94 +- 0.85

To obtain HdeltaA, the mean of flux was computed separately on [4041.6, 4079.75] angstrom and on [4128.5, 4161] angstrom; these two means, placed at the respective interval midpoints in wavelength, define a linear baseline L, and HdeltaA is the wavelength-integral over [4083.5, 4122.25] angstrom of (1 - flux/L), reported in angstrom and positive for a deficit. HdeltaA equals -2.3 angstrom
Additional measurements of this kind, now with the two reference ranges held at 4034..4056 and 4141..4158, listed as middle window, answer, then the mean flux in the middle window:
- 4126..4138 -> -0.5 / 15.3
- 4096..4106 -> 0.4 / 14.5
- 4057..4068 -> 1.0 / 14.3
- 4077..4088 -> -0.2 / 15.7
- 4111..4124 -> -0.7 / 15.7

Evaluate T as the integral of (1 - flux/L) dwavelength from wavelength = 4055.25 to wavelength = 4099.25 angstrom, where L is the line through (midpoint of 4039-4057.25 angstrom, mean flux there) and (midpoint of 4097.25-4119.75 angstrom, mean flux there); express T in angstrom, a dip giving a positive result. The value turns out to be 0.9 angstrom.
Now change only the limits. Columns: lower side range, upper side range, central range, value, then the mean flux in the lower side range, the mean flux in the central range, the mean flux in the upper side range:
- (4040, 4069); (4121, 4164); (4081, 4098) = -1.35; 15.3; 16.3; 15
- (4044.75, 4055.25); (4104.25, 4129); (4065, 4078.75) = 0.97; 16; 14.8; 15.7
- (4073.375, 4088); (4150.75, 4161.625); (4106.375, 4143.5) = -1.83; 15.2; 15.5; 14.4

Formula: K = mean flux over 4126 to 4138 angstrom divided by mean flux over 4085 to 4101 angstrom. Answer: 0.9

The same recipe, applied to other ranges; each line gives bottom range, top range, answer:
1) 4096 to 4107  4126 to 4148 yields 1.04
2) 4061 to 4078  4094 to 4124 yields 1.05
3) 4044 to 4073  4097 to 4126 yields 1.01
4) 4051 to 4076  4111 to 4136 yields 1.04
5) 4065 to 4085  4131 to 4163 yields 0.98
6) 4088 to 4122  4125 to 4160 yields 0.95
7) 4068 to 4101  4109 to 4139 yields 1.00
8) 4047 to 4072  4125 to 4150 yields 1.00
